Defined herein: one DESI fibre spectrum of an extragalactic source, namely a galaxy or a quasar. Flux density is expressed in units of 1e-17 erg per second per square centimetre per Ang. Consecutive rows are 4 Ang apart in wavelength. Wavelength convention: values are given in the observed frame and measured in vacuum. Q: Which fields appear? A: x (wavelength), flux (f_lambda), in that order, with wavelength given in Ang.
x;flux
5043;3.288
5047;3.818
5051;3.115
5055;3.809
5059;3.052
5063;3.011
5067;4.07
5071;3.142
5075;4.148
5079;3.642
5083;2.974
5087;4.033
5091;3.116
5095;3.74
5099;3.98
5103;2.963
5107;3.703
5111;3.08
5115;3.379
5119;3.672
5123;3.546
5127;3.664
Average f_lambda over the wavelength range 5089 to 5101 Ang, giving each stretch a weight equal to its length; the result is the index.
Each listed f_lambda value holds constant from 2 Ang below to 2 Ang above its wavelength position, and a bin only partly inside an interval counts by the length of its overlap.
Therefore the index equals 3.61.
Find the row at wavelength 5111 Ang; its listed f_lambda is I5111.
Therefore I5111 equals 3.08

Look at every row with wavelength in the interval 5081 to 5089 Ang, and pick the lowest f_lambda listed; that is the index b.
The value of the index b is 2.974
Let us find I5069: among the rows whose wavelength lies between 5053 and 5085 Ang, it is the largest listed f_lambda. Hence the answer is 4.148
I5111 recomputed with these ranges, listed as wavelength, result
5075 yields 4.148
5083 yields 2.974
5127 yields 3.664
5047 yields 3.818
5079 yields 3.642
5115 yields 3.379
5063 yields 3.011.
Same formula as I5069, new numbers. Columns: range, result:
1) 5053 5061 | 3.809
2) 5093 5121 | 3.98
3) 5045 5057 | 3.818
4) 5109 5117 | 3.379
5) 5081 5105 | 4.033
